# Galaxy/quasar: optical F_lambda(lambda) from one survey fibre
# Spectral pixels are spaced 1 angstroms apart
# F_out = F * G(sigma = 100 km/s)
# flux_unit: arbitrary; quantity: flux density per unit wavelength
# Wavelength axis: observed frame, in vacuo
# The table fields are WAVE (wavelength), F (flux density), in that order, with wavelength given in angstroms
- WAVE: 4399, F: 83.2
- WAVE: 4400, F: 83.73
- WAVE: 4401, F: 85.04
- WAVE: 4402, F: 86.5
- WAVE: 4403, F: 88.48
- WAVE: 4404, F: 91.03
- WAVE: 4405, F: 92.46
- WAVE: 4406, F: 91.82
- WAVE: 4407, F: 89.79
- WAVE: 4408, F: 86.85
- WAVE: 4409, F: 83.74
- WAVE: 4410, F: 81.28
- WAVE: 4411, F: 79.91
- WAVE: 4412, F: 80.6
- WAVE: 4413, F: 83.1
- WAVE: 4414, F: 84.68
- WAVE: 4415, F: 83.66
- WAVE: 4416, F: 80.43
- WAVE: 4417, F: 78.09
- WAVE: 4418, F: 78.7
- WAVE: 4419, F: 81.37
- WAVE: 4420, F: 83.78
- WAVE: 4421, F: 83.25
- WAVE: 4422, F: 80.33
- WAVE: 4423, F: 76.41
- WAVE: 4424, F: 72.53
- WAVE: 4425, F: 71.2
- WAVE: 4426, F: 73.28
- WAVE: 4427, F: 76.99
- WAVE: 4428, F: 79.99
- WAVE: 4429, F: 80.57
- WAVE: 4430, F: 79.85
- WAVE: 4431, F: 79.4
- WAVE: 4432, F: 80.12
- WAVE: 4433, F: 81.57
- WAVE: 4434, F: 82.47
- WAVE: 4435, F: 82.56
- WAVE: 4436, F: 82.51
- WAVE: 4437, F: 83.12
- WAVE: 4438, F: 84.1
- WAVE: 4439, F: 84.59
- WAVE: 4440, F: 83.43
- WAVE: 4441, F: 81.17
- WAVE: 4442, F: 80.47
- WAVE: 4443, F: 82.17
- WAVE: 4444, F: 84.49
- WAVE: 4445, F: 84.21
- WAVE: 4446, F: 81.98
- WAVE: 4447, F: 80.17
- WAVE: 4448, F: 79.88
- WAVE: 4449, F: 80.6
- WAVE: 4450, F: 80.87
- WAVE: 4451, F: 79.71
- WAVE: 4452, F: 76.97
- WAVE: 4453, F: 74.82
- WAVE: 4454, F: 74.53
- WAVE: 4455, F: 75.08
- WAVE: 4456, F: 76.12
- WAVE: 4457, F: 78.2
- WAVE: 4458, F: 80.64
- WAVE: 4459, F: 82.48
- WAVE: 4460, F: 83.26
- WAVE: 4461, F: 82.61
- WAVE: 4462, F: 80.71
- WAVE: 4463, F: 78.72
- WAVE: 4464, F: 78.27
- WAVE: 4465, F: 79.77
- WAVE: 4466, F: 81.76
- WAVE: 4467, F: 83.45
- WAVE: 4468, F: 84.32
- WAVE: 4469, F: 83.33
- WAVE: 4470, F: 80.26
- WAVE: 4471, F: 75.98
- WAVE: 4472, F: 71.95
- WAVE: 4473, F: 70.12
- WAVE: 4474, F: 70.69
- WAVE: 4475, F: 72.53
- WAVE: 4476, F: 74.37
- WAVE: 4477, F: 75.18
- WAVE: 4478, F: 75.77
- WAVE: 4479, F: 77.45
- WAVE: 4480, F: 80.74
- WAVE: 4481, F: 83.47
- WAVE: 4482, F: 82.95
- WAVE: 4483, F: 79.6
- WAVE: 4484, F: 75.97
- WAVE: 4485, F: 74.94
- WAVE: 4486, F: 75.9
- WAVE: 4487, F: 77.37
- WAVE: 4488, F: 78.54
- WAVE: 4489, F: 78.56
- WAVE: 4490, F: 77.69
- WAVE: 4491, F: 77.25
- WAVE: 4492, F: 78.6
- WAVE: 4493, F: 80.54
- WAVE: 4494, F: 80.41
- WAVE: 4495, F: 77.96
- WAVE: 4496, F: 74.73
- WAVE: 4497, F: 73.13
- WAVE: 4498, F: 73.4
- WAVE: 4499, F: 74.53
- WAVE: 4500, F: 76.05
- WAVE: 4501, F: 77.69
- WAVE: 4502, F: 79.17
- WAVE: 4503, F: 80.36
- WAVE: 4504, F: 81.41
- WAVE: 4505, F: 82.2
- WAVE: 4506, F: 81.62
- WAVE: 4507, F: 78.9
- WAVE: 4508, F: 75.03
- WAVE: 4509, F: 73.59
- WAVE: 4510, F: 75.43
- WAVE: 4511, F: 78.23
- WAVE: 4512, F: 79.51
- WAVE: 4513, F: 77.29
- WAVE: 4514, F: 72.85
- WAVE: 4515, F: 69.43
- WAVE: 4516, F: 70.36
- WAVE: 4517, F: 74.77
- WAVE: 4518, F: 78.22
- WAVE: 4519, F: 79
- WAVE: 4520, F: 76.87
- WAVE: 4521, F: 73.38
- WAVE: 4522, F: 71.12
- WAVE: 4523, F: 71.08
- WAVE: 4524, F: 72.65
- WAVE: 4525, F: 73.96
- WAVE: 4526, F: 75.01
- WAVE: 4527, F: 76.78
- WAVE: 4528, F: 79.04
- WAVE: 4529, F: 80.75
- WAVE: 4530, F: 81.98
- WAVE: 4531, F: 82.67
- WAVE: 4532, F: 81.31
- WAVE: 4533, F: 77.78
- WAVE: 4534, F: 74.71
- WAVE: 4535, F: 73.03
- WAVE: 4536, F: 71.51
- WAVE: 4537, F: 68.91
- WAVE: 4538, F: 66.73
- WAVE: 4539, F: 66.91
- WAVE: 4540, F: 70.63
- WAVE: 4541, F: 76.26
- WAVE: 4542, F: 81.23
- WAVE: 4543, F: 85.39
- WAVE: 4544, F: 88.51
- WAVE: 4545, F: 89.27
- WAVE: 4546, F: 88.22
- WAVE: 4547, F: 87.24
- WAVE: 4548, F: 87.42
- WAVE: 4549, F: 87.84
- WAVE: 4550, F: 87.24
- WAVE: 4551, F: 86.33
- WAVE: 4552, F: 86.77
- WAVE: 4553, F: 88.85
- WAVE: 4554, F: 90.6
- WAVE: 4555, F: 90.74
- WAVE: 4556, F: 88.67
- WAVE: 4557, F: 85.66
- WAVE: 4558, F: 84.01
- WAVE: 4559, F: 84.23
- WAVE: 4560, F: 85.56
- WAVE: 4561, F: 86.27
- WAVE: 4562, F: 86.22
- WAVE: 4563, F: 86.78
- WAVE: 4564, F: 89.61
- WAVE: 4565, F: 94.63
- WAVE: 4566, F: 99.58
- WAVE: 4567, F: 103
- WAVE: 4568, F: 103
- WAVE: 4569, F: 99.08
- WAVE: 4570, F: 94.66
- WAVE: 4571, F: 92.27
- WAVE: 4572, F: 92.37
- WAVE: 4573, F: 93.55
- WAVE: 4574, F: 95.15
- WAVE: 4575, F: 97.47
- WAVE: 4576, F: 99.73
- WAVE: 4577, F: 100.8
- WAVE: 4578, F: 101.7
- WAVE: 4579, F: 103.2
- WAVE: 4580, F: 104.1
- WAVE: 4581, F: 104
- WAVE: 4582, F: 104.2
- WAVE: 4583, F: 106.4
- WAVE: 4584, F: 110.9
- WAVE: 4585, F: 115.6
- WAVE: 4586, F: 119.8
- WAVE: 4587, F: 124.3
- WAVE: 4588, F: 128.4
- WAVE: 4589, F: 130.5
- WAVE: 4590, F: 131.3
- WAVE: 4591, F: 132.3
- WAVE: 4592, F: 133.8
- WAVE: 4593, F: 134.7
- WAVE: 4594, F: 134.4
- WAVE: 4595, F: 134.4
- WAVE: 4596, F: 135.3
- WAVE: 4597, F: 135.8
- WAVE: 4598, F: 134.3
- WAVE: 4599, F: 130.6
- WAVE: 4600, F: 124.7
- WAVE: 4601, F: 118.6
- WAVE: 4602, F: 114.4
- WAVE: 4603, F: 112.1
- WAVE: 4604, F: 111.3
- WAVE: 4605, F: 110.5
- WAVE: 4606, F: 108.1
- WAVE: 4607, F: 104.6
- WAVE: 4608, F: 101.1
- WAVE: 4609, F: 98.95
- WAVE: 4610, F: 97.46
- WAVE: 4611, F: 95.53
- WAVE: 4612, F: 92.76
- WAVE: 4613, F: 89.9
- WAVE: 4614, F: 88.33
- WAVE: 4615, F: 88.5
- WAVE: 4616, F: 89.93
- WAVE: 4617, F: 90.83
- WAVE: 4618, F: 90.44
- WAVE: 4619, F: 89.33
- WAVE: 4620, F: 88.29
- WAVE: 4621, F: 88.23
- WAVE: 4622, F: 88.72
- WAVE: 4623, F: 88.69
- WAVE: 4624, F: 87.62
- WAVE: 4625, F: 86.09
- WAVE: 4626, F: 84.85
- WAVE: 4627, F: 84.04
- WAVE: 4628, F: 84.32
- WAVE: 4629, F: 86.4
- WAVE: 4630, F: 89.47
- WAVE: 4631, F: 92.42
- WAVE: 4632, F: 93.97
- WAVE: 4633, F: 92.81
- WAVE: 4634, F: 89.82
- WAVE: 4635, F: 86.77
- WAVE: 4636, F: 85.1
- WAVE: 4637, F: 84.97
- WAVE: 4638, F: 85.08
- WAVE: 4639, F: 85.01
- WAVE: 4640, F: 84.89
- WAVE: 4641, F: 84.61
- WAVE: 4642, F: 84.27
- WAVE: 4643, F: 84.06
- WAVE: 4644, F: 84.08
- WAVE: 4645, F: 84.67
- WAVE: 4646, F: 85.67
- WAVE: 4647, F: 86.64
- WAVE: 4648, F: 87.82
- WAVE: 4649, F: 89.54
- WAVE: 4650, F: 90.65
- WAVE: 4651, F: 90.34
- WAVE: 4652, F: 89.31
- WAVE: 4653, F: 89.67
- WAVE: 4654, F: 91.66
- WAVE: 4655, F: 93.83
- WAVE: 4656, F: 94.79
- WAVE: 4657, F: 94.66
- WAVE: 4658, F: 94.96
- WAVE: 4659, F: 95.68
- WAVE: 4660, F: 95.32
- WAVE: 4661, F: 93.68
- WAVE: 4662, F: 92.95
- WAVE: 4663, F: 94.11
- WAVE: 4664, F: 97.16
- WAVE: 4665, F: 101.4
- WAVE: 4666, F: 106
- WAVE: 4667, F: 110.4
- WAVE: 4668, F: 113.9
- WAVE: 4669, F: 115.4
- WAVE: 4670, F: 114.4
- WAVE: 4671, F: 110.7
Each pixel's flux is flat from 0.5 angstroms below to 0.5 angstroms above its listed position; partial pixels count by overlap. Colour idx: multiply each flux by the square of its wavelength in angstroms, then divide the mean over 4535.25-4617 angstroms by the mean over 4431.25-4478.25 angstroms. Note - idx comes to 1.33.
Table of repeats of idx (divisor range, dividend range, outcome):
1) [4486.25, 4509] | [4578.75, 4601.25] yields 1.65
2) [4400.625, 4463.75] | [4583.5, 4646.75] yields 1.36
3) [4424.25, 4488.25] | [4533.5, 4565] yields 1.09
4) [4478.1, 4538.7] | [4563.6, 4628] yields 1.43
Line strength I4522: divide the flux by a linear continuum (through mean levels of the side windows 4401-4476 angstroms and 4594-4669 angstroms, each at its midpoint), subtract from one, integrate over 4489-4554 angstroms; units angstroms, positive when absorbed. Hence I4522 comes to 7.0 angstroms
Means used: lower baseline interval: 80.8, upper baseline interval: 96.7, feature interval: 78.2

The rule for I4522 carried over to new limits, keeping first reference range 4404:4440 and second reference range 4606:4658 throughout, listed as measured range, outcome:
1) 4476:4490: 1.00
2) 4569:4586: -2.69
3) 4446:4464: 0.82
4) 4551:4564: -0.04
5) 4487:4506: 1.48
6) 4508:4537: 3.35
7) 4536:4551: 0.98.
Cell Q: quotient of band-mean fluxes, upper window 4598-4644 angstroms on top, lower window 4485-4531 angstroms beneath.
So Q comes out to 1.2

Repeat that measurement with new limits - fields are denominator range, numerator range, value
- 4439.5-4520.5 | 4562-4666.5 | 1.27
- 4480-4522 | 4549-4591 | 1.29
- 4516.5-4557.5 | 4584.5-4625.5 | 1.37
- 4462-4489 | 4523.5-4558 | 1.04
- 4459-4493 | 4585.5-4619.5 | 1.45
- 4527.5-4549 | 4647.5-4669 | 1.21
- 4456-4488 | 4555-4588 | 1.25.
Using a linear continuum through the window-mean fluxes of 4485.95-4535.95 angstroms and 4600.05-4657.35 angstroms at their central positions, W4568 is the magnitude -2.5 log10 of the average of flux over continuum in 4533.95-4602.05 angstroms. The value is -0.180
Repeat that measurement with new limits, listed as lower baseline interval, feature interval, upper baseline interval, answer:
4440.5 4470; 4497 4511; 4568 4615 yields 0.178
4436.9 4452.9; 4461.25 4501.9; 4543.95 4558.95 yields 0.081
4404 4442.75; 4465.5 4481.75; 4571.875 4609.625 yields 0.181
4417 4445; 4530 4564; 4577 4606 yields 0.303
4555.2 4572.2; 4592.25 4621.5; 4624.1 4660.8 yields -0.201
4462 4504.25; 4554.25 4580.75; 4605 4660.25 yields -0.111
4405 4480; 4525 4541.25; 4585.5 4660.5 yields 0.195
